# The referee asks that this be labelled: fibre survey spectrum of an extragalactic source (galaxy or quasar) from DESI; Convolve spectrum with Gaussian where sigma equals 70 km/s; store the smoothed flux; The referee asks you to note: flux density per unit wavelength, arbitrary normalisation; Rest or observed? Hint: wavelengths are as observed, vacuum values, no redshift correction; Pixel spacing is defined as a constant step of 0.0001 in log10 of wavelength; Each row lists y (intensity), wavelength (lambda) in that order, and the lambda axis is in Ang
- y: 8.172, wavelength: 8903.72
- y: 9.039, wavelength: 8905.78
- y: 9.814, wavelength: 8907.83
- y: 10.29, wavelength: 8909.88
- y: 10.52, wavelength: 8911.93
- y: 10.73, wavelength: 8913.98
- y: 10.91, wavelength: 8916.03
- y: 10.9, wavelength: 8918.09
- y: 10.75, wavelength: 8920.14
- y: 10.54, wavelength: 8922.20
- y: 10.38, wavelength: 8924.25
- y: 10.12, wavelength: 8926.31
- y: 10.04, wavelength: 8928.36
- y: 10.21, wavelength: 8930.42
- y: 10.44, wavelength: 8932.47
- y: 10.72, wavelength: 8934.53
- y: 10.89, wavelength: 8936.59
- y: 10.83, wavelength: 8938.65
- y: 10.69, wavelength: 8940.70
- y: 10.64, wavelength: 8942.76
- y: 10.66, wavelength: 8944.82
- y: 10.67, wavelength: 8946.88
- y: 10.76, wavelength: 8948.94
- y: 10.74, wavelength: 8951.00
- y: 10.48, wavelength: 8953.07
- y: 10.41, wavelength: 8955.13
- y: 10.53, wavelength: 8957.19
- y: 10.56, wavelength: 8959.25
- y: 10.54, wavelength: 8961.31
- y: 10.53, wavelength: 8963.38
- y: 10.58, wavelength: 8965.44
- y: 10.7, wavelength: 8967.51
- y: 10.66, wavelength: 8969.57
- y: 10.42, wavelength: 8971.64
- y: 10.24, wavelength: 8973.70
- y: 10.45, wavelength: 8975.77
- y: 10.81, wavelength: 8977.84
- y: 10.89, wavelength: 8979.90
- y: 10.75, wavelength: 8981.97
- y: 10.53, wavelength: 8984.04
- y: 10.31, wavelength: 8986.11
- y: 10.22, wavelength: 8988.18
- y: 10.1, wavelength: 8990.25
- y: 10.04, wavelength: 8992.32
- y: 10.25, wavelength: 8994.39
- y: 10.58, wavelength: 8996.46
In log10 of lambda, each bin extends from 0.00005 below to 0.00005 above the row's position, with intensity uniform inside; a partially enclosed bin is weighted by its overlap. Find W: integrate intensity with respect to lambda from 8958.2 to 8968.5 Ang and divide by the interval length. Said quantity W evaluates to 10.6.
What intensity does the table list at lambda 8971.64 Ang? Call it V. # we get 10.42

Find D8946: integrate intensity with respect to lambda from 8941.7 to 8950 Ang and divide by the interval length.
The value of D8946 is 10.7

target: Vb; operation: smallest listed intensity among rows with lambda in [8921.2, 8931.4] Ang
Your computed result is 10.04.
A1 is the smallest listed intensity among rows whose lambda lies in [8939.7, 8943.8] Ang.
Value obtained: 10.64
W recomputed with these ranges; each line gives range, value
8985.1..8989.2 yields 10.3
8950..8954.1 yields 10.6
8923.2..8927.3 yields 10.3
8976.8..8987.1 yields 10.7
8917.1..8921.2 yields 10.8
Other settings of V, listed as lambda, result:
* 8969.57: 10.66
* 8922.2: 10.54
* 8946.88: 10.67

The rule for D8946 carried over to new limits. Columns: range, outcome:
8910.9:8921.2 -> 10.8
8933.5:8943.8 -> 10.8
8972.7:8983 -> 10.6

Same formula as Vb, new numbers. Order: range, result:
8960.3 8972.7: 10.42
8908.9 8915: 10.29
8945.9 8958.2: 10.41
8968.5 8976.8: 10.24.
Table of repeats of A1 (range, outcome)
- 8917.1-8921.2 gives 10.75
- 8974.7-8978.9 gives 10.45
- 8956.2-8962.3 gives 10.53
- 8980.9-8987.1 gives 10.31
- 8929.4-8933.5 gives 10.21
